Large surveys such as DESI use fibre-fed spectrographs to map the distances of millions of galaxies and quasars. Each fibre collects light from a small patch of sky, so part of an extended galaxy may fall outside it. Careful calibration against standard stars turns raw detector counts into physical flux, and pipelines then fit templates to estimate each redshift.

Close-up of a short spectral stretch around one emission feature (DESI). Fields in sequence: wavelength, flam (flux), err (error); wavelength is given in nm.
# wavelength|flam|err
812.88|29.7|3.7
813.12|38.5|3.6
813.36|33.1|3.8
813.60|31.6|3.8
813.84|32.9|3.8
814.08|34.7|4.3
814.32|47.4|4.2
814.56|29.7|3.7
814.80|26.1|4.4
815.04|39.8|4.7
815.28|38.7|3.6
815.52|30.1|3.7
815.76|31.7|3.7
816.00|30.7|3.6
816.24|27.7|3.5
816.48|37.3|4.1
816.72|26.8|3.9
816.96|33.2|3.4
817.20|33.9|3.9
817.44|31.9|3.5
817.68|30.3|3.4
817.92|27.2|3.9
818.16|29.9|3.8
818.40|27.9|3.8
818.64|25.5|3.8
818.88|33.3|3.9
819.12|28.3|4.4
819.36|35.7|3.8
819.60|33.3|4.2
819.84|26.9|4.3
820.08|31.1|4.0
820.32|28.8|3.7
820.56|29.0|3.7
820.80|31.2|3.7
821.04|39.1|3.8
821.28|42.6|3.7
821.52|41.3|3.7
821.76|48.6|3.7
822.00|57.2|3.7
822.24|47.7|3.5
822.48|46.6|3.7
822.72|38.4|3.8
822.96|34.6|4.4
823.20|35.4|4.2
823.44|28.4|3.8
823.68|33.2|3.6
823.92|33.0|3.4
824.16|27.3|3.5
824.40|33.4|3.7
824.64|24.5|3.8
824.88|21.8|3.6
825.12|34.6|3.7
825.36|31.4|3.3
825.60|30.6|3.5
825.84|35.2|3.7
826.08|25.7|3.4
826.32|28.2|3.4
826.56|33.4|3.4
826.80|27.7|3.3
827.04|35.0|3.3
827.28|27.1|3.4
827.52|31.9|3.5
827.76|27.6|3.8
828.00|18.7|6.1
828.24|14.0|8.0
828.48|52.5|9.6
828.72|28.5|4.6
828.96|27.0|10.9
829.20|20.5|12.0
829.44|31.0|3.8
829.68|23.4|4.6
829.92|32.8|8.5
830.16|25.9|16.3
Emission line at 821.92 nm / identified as [O III]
